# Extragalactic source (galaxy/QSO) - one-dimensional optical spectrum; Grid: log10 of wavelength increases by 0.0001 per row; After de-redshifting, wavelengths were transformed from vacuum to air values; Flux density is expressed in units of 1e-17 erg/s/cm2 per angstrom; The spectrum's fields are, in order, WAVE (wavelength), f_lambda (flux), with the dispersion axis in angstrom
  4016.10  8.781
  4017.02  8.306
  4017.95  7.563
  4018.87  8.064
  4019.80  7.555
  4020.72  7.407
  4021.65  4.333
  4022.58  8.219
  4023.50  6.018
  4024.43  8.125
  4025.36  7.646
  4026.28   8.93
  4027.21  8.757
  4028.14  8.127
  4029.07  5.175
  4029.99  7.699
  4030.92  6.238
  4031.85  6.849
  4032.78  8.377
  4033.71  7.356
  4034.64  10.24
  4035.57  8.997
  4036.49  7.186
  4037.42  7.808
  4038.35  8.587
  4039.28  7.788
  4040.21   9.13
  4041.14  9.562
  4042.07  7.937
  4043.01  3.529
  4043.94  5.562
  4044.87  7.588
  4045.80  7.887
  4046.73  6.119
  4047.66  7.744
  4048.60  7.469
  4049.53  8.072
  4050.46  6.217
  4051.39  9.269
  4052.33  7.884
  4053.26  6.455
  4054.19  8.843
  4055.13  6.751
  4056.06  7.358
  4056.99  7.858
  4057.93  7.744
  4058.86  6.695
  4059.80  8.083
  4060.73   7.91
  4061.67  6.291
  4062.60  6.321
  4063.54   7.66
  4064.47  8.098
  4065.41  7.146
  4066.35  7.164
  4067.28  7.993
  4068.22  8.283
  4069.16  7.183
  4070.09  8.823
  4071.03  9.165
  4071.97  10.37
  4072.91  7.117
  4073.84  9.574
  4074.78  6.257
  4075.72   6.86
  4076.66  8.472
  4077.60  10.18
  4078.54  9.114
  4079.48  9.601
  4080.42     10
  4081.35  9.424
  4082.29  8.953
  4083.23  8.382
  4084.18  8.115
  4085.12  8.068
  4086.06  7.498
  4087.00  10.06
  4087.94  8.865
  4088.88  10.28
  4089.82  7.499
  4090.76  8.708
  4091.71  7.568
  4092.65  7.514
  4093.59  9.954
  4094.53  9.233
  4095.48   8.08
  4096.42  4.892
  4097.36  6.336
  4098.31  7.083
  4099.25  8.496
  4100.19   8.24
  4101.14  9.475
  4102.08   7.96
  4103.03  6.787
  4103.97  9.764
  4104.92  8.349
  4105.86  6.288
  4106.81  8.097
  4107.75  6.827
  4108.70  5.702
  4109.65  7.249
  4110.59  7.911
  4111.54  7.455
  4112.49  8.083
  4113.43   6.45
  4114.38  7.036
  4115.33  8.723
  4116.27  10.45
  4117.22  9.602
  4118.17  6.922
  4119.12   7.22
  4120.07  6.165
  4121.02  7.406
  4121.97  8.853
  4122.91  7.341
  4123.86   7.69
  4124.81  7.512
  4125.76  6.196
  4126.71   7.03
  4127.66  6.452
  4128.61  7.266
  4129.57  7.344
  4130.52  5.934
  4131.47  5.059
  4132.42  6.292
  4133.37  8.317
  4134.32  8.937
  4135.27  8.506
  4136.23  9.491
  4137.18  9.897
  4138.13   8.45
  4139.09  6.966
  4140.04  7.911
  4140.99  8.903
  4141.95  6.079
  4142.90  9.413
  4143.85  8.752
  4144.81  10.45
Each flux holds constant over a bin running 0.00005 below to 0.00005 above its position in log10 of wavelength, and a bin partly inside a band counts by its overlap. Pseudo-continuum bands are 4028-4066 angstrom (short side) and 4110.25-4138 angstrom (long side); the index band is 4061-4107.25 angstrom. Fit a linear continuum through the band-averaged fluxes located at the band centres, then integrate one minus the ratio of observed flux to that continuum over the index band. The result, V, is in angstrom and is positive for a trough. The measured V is -3.8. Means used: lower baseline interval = 7.5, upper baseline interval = 7.65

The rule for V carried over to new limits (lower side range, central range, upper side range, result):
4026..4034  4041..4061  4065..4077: 1.1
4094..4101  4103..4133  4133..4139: 3.1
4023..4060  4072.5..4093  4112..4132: -3.0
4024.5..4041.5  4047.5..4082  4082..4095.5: 1.5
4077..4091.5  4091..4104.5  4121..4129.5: 0.7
